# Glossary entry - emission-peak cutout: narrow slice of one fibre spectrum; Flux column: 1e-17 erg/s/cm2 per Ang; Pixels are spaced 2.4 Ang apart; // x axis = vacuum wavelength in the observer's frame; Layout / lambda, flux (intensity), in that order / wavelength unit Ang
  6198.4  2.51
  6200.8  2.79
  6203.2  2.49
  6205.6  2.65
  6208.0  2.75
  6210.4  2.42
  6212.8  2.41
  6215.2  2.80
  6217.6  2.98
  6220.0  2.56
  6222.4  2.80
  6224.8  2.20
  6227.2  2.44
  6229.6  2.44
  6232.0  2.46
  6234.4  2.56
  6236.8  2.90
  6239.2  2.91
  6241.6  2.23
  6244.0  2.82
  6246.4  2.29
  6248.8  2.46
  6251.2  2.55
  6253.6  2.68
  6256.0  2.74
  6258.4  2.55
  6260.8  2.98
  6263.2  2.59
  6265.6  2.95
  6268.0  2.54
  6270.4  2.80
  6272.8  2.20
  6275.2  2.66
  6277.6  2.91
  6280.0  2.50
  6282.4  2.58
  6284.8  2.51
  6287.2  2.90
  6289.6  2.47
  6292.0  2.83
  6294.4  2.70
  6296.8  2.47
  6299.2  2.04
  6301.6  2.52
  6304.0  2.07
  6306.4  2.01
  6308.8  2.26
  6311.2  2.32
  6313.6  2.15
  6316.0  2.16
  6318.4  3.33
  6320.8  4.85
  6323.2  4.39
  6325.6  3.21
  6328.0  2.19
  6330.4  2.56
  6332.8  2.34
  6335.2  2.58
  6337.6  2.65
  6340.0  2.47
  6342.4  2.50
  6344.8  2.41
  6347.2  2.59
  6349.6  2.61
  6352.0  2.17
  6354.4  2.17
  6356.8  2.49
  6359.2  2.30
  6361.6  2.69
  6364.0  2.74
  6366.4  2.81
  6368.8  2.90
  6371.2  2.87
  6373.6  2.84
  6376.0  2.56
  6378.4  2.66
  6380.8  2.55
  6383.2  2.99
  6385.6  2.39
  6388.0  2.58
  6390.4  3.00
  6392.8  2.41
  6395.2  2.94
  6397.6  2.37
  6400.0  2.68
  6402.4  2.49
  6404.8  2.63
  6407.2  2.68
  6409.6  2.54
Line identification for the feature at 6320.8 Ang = H-beta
